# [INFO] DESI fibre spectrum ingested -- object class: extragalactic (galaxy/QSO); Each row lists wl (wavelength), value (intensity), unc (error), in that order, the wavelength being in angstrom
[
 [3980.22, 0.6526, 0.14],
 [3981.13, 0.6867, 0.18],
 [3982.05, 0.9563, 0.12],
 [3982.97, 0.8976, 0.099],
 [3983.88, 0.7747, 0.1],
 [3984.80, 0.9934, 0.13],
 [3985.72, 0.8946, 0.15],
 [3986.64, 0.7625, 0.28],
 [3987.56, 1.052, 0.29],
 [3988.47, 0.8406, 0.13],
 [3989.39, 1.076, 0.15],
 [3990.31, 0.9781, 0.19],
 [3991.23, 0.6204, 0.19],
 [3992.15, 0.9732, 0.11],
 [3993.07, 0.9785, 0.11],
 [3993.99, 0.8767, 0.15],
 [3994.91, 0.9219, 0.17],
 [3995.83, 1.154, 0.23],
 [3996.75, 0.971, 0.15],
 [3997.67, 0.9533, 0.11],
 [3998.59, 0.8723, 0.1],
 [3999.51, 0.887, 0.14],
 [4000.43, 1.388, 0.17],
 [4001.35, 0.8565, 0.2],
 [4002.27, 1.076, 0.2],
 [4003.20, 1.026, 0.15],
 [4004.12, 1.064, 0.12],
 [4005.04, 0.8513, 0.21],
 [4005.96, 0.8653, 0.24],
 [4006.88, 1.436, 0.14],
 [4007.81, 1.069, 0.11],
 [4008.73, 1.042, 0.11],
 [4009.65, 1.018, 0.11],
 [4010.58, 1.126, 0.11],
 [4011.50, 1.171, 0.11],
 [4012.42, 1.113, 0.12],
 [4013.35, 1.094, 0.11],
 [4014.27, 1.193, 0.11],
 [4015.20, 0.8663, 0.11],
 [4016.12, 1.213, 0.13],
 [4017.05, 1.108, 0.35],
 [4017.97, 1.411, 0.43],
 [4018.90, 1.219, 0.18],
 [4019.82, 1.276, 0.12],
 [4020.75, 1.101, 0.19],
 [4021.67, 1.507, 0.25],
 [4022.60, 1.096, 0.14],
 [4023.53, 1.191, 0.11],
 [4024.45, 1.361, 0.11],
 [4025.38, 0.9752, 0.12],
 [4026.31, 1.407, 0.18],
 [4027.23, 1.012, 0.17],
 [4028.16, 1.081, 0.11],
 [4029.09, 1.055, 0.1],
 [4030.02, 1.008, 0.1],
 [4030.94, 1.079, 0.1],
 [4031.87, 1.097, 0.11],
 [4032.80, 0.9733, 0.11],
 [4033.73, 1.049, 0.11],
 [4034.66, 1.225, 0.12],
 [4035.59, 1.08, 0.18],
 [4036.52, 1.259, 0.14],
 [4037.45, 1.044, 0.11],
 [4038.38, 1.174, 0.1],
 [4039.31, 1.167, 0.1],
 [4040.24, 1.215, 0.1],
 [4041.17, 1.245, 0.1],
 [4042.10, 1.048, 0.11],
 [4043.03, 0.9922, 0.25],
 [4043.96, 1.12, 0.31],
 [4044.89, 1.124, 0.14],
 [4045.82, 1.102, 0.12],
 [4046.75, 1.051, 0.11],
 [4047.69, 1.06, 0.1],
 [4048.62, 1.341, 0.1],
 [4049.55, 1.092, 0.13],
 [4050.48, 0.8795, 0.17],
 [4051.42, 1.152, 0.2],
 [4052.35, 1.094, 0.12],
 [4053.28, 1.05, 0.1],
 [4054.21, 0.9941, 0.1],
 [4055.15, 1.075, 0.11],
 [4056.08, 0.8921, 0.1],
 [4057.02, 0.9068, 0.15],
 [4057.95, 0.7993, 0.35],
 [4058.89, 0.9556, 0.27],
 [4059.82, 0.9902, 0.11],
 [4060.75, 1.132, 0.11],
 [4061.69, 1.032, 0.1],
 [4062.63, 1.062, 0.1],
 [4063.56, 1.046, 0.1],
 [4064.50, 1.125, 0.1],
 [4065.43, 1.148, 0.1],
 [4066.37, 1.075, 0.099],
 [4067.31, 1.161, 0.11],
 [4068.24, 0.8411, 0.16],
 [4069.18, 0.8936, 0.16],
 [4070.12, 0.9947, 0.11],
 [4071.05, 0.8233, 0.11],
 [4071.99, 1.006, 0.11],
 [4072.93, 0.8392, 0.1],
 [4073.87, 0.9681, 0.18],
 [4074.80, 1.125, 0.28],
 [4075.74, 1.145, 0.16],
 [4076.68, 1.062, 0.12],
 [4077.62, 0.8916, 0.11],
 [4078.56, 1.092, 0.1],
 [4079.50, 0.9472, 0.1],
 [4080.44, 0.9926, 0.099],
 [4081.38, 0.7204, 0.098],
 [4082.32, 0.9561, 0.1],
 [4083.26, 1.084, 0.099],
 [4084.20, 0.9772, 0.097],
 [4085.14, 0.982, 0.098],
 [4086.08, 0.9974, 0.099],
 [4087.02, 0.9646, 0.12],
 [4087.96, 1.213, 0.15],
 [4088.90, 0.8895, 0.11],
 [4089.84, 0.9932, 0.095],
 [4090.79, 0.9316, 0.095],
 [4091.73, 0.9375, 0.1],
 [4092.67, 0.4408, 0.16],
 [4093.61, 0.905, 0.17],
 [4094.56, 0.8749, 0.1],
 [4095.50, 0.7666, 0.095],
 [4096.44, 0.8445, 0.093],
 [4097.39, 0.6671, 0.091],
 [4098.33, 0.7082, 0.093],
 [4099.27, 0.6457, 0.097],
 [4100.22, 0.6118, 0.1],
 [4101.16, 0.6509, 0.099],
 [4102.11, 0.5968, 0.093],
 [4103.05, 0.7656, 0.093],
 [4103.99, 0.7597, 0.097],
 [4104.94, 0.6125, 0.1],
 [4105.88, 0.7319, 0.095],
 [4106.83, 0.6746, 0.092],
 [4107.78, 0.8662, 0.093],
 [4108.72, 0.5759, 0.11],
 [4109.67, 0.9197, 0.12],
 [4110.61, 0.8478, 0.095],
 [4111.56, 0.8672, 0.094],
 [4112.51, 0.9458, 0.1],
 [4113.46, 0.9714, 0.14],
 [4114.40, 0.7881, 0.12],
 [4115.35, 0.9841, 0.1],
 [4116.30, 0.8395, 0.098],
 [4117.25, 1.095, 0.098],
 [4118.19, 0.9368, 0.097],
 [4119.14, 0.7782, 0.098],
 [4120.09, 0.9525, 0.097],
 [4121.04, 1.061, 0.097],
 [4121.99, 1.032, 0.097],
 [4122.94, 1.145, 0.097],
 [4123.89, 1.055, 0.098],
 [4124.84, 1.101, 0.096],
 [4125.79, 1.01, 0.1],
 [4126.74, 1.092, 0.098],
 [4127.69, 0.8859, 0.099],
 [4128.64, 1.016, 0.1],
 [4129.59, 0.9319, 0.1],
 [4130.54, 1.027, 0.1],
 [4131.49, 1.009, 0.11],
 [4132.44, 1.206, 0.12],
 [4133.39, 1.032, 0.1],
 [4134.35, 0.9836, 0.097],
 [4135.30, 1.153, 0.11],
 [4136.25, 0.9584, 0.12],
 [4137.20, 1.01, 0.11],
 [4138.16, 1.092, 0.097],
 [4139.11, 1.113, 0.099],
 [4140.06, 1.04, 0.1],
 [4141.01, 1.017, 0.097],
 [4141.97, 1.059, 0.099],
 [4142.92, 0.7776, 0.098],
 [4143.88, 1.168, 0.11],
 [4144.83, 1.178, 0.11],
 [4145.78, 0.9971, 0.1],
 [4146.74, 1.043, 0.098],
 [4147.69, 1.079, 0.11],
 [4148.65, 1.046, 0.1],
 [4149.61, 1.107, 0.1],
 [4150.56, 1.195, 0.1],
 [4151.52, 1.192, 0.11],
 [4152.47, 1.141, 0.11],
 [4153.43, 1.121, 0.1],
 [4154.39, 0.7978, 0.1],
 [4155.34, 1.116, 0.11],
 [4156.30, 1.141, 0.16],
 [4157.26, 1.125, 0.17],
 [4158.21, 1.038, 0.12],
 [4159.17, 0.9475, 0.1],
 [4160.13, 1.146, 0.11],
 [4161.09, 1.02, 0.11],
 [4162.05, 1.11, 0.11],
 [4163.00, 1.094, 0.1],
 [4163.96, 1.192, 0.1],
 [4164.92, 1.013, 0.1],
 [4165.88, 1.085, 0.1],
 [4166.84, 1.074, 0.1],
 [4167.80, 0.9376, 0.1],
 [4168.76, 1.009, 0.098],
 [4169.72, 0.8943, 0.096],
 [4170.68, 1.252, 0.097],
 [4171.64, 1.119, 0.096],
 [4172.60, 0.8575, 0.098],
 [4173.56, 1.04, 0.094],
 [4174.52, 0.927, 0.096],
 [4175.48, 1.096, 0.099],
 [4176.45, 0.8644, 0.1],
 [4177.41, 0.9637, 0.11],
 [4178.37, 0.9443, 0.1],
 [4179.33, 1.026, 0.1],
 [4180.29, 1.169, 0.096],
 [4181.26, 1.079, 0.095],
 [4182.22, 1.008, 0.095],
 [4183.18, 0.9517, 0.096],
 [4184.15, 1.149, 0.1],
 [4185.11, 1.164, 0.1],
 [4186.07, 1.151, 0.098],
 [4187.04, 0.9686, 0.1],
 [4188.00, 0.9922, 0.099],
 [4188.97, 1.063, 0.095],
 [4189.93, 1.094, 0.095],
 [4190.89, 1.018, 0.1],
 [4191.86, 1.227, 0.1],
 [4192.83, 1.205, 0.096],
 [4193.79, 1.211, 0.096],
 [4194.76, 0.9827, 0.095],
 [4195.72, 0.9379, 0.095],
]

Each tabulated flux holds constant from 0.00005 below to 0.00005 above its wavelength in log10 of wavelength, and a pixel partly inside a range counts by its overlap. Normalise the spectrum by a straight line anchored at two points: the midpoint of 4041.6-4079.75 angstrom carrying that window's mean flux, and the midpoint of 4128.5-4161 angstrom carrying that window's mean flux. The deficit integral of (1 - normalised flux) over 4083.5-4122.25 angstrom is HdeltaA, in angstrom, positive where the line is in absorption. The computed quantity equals 7.40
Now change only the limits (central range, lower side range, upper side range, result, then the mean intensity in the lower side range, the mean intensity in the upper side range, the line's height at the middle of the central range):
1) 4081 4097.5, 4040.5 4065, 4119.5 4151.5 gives 2.33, 1.05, 1.05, 1.05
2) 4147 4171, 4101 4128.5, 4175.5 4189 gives -2.20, 0.885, 1.04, 0.984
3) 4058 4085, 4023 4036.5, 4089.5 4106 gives -3.39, 1.12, 0.745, 0.889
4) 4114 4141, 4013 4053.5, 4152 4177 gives 1.43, 1.13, 1.04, 1.07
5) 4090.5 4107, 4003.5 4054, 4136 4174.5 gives 5.45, 1.12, 1.06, 1.09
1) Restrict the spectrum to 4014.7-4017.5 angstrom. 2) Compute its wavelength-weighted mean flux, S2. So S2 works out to 1.06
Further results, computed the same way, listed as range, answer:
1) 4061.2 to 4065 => 1.07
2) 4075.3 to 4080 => 1.03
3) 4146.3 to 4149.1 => 1.06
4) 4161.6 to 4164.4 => 1.13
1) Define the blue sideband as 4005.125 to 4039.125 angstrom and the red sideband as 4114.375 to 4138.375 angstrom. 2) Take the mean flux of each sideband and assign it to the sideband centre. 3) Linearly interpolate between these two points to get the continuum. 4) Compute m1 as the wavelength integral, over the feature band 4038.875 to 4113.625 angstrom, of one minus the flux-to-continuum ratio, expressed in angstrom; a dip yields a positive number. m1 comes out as 8.93 angstrom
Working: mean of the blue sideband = 1.14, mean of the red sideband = 1.01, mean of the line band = 0.945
